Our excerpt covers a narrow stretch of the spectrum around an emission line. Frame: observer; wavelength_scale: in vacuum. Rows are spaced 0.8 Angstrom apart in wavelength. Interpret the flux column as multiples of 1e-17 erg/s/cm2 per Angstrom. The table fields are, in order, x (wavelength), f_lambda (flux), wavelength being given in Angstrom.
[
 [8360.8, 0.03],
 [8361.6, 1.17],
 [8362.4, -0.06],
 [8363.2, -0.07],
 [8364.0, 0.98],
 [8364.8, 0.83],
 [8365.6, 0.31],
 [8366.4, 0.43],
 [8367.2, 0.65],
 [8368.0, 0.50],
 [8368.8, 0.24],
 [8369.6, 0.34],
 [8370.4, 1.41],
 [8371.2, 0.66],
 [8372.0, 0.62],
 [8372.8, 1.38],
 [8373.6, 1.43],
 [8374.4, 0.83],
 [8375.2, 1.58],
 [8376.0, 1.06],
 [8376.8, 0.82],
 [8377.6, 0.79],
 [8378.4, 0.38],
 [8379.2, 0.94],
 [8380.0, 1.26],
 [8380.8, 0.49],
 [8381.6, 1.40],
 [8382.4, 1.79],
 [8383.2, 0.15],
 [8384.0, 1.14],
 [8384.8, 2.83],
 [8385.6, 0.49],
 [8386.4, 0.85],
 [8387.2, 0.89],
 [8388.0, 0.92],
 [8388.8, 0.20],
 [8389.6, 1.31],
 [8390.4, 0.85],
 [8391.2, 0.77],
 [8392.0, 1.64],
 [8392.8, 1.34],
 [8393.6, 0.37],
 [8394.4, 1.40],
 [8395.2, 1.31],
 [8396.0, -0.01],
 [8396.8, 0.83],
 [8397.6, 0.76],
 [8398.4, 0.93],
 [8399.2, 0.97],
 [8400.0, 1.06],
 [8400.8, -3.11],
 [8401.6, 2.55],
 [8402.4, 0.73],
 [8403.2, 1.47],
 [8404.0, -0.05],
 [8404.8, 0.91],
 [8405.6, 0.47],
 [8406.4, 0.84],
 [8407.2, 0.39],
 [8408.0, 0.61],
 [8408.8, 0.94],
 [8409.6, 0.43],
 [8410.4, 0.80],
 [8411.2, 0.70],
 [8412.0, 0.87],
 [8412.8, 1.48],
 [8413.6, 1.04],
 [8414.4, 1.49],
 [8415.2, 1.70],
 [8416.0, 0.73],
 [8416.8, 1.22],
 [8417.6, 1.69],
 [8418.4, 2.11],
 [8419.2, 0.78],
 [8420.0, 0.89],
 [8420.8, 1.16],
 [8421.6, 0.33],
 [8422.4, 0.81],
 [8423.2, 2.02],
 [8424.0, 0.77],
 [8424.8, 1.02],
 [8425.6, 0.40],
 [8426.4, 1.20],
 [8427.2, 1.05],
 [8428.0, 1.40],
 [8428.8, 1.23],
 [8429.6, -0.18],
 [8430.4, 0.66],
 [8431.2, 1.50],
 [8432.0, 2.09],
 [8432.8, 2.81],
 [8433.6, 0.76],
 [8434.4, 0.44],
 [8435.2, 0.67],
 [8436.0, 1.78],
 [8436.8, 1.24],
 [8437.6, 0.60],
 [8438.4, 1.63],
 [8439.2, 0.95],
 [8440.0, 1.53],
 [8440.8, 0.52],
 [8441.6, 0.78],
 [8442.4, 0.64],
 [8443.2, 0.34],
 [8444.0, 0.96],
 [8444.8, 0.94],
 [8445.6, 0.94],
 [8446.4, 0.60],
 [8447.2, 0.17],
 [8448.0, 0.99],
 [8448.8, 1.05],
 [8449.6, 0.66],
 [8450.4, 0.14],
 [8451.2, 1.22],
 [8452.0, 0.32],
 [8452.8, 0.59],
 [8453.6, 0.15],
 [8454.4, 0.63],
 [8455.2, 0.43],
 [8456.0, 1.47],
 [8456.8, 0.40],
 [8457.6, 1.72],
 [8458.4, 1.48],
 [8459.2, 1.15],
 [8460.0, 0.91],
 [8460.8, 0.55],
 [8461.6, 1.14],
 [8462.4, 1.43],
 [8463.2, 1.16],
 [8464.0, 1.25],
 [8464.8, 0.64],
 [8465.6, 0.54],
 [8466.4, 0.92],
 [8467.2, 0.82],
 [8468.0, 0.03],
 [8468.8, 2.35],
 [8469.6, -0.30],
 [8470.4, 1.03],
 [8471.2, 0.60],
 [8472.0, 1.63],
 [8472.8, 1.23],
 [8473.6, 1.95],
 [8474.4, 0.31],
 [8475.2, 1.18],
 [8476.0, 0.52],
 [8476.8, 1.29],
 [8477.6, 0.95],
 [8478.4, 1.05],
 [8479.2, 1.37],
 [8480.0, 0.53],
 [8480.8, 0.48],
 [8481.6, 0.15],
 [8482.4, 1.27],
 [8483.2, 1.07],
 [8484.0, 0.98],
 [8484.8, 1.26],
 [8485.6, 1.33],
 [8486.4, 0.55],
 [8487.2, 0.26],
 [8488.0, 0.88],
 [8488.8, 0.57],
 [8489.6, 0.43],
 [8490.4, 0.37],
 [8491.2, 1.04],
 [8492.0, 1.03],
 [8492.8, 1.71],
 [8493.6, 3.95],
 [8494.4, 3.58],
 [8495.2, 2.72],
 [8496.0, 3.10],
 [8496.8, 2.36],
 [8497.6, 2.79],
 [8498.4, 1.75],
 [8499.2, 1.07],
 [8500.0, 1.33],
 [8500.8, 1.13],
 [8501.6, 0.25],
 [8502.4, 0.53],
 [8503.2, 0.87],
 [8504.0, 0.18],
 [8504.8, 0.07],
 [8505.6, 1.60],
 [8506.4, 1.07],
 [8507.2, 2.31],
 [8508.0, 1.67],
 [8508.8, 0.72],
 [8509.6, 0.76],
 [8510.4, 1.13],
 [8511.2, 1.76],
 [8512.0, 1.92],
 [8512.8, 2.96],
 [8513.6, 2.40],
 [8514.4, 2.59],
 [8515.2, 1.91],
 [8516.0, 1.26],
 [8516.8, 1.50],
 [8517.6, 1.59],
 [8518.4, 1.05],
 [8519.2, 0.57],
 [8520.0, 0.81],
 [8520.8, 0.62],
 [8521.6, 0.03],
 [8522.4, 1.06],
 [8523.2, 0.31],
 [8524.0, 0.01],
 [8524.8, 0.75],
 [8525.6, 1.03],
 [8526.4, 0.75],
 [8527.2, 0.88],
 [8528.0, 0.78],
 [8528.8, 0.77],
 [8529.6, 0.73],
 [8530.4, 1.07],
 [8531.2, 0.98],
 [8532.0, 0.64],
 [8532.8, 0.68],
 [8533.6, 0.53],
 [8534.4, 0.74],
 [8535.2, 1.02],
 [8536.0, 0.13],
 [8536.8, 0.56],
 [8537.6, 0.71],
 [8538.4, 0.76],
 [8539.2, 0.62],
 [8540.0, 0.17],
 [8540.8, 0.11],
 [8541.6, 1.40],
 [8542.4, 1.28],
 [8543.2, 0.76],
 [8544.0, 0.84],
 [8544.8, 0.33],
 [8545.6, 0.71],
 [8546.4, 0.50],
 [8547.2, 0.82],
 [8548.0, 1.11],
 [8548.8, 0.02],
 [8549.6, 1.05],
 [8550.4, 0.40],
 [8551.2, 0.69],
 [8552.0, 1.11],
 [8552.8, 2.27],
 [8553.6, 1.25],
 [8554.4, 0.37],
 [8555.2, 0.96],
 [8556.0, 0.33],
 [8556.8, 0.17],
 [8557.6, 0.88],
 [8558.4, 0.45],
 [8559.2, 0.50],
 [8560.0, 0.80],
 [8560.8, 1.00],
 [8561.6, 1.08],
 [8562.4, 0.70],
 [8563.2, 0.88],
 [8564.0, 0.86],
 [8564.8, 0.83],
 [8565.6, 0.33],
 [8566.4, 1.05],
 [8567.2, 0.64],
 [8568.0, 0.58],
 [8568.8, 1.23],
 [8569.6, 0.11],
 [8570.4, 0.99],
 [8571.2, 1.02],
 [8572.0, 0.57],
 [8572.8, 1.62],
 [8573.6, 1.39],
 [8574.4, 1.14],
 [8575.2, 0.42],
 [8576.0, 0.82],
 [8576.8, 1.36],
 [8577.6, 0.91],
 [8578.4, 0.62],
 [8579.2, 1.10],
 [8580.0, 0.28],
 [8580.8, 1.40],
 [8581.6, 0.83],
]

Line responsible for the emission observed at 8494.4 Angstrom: [S II]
